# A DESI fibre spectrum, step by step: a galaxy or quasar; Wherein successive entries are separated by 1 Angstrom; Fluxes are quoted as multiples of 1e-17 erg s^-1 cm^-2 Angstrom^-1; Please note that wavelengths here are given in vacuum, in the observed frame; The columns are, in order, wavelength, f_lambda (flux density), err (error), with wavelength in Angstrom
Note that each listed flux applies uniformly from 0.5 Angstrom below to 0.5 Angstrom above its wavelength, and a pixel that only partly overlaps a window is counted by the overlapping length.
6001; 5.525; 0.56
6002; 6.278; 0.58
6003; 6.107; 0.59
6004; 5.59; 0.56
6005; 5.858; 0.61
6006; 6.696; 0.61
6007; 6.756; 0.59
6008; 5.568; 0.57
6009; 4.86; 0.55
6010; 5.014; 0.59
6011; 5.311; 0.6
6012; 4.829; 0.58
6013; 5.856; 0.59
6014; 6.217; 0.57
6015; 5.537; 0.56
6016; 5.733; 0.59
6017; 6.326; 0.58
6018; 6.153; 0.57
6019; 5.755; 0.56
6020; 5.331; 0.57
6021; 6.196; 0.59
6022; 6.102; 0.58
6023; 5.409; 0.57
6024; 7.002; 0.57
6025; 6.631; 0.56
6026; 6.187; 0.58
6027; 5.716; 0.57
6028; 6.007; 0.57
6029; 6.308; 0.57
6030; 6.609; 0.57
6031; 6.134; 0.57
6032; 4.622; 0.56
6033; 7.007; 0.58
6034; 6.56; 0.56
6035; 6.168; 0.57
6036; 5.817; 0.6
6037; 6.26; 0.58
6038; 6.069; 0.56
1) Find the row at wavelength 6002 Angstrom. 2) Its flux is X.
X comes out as 6.278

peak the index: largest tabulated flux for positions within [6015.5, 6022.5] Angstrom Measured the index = 6.326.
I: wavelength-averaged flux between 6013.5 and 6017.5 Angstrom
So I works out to 5.95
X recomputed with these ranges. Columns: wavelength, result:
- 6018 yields 6.153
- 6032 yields 4.622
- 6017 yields 6.326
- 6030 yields 6.609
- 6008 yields 5.568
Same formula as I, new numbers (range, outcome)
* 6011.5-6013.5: 5.34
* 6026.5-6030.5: 6.16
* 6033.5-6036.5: 6.18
